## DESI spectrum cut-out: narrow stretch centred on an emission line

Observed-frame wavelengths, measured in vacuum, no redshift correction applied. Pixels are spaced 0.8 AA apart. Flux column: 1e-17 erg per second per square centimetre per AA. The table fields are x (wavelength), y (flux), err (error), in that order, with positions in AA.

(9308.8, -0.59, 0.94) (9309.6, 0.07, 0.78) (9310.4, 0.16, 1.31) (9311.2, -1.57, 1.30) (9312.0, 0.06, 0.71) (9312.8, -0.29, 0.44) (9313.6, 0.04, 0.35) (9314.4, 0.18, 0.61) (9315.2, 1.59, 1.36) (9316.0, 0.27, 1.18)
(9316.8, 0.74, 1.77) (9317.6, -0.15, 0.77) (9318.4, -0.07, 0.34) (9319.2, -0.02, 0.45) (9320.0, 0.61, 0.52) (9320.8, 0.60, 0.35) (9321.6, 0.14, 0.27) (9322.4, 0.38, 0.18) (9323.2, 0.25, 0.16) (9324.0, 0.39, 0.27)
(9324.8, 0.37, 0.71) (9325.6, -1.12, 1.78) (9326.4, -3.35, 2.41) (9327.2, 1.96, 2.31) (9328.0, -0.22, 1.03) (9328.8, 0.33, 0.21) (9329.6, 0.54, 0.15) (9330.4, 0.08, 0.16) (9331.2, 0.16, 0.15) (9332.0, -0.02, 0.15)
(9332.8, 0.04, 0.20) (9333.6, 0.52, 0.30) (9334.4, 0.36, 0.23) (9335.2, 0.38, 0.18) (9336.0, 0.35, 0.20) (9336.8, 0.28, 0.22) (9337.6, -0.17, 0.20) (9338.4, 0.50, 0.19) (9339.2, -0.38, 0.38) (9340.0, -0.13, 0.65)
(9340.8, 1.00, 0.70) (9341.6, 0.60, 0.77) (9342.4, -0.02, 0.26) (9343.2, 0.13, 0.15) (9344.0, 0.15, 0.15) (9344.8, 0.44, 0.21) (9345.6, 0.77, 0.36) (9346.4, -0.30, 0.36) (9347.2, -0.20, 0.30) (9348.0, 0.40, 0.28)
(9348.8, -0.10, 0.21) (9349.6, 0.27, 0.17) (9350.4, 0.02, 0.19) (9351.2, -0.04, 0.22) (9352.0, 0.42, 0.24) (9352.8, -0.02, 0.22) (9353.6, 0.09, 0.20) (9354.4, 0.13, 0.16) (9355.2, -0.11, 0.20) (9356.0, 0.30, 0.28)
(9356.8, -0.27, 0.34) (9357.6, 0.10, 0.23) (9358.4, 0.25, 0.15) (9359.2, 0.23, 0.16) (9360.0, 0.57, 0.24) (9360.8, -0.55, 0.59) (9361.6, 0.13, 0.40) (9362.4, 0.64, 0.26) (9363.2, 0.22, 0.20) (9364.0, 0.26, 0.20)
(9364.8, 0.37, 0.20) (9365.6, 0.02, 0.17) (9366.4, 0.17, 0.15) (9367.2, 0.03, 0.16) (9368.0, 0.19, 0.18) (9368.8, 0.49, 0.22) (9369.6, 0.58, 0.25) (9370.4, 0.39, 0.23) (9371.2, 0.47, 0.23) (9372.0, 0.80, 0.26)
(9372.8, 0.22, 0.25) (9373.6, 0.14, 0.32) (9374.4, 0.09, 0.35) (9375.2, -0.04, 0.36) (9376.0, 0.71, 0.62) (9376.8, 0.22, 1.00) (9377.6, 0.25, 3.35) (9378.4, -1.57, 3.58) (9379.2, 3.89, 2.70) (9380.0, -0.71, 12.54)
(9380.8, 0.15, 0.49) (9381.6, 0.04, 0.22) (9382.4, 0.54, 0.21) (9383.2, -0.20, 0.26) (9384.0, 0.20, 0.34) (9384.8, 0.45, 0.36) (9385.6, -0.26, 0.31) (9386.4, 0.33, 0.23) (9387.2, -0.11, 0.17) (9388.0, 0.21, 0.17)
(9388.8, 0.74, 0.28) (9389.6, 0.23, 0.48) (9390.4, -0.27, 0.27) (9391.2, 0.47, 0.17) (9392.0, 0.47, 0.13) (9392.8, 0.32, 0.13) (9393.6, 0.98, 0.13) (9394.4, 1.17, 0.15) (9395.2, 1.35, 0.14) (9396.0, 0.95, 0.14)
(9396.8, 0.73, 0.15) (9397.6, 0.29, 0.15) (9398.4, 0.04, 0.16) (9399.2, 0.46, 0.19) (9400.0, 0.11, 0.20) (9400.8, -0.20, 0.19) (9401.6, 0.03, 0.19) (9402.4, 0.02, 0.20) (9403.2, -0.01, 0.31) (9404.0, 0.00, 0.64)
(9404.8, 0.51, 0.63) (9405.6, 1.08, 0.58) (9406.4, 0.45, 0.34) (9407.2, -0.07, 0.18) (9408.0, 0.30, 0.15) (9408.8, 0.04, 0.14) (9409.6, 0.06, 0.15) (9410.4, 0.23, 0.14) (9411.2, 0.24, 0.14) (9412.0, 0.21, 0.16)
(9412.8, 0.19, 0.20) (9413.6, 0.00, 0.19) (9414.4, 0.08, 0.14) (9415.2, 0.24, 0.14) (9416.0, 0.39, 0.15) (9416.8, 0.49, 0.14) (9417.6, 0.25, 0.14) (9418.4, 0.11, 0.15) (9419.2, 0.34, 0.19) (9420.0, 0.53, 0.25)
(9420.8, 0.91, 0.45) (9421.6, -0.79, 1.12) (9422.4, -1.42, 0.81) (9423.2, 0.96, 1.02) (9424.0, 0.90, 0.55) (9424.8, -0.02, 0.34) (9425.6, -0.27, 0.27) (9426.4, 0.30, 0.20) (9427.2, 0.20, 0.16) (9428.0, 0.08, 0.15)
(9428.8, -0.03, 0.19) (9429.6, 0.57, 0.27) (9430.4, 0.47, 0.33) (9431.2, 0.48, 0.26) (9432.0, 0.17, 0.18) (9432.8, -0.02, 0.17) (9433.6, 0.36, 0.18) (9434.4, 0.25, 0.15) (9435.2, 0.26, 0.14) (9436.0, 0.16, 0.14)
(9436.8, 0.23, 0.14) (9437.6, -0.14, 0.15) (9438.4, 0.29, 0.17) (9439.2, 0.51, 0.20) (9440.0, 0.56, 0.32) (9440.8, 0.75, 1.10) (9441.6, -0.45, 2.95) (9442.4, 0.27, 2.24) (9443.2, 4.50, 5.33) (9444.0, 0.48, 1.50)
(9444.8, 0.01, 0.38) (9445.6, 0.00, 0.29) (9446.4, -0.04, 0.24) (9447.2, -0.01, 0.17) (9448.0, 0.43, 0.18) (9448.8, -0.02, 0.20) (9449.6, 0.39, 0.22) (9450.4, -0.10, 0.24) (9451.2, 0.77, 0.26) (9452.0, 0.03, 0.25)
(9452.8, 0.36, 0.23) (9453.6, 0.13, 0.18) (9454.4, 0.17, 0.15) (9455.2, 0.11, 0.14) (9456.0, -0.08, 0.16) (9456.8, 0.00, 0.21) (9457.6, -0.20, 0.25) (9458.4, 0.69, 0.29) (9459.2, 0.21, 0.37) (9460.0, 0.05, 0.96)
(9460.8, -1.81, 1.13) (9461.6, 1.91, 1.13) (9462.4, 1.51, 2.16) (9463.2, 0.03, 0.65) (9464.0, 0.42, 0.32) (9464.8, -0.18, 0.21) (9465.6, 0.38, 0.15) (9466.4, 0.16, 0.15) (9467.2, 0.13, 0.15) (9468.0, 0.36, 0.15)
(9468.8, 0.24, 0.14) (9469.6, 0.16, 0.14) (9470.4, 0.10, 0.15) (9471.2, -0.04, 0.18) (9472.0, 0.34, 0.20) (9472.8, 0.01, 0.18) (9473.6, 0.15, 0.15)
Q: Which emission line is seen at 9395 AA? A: [O III]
